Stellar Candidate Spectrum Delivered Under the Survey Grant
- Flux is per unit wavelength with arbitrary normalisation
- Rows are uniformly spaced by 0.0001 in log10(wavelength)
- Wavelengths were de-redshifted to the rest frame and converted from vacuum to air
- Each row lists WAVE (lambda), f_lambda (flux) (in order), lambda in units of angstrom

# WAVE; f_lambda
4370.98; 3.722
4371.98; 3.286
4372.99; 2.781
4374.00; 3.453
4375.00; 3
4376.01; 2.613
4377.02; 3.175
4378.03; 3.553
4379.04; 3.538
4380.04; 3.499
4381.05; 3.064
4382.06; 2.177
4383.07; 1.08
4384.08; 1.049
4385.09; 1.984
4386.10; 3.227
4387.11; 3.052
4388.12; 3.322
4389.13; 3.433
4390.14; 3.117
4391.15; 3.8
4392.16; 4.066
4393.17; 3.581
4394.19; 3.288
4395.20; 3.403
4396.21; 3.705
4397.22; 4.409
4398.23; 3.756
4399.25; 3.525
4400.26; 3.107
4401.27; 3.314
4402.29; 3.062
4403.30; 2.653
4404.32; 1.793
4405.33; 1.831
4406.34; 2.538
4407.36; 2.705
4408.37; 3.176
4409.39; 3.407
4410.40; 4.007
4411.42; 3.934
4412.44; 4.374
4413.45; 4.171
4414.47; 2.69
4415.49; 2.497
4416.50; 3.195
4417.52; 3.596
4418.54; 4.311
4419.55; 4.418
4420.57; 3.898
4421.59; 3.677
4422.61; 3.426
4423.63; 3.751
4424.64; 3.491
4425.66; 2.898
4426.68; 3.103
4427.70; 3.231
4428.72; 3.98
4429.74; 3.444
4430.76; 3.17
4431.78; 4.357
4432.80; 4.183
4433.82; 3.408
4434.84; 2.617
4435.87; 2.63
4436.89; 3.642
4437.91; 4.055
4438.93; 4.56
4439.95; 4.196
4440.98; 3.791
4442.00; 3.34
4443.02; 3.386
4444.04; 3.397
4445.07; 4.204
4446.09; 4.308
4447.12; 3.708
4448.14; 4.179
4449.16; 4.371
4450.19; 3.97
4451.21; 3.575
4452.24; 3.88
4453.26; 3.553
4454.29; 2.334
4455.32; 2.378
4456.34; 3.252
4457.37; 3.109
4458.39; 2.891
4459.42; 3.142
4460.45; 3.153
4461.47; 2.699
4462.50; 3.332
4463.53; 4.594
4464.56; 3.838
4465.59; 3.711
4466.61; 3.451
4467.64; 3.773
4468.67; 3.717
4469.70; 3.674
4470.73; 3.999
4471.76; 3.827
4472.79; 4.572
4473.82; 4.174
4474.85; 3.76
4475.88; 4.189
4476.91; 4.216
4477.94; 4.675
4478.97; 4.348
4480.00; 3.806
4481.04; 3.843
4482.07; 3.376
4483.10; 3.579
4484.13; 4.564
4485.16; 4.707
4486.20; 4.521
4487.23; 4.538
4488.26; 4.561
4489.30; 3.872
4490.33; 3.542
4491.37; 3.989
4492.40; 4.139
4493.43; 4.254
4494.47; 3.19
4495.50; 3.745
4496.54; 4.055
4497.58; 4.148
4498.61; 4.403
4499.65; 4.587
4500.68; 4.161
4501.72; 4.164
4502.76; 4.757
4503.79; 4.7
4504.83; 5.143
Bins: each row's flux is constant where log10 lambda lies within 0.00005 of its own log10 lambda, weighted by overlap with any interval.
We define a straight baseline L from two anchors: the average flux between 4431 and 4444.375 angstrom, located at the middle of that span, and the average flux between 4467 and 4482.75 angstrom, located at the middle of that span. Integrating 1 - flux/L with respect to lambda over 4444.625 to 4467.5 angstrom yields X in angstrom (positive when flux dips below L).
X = 1.70 angstrom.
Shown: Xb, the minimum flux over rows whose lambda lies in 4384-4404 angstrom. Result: 1.049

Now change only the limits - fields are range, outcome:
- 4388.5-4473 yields 1.793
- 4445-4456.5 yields 2.334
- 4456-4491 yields 2.699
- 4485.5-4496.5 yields 3.19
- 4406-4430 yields 2.497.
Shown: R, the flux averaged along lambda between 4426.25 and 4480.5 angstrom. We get 3.68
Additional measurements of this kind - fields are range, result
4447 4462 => 3.34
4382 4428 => 3.23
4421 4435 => 3.51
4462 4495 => 4.01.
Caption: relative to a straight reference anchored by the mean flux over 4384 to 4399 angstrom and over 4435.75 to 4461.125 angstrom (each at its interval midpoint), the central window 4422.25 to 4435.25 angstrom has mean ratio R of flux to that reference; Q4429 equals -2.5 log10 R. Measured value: 0.01 mag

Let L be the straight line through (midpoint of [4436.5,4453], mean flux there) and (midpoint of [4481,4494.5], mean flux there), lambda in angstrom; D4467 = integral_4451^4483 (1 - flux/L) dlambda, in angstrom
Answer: 2.9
